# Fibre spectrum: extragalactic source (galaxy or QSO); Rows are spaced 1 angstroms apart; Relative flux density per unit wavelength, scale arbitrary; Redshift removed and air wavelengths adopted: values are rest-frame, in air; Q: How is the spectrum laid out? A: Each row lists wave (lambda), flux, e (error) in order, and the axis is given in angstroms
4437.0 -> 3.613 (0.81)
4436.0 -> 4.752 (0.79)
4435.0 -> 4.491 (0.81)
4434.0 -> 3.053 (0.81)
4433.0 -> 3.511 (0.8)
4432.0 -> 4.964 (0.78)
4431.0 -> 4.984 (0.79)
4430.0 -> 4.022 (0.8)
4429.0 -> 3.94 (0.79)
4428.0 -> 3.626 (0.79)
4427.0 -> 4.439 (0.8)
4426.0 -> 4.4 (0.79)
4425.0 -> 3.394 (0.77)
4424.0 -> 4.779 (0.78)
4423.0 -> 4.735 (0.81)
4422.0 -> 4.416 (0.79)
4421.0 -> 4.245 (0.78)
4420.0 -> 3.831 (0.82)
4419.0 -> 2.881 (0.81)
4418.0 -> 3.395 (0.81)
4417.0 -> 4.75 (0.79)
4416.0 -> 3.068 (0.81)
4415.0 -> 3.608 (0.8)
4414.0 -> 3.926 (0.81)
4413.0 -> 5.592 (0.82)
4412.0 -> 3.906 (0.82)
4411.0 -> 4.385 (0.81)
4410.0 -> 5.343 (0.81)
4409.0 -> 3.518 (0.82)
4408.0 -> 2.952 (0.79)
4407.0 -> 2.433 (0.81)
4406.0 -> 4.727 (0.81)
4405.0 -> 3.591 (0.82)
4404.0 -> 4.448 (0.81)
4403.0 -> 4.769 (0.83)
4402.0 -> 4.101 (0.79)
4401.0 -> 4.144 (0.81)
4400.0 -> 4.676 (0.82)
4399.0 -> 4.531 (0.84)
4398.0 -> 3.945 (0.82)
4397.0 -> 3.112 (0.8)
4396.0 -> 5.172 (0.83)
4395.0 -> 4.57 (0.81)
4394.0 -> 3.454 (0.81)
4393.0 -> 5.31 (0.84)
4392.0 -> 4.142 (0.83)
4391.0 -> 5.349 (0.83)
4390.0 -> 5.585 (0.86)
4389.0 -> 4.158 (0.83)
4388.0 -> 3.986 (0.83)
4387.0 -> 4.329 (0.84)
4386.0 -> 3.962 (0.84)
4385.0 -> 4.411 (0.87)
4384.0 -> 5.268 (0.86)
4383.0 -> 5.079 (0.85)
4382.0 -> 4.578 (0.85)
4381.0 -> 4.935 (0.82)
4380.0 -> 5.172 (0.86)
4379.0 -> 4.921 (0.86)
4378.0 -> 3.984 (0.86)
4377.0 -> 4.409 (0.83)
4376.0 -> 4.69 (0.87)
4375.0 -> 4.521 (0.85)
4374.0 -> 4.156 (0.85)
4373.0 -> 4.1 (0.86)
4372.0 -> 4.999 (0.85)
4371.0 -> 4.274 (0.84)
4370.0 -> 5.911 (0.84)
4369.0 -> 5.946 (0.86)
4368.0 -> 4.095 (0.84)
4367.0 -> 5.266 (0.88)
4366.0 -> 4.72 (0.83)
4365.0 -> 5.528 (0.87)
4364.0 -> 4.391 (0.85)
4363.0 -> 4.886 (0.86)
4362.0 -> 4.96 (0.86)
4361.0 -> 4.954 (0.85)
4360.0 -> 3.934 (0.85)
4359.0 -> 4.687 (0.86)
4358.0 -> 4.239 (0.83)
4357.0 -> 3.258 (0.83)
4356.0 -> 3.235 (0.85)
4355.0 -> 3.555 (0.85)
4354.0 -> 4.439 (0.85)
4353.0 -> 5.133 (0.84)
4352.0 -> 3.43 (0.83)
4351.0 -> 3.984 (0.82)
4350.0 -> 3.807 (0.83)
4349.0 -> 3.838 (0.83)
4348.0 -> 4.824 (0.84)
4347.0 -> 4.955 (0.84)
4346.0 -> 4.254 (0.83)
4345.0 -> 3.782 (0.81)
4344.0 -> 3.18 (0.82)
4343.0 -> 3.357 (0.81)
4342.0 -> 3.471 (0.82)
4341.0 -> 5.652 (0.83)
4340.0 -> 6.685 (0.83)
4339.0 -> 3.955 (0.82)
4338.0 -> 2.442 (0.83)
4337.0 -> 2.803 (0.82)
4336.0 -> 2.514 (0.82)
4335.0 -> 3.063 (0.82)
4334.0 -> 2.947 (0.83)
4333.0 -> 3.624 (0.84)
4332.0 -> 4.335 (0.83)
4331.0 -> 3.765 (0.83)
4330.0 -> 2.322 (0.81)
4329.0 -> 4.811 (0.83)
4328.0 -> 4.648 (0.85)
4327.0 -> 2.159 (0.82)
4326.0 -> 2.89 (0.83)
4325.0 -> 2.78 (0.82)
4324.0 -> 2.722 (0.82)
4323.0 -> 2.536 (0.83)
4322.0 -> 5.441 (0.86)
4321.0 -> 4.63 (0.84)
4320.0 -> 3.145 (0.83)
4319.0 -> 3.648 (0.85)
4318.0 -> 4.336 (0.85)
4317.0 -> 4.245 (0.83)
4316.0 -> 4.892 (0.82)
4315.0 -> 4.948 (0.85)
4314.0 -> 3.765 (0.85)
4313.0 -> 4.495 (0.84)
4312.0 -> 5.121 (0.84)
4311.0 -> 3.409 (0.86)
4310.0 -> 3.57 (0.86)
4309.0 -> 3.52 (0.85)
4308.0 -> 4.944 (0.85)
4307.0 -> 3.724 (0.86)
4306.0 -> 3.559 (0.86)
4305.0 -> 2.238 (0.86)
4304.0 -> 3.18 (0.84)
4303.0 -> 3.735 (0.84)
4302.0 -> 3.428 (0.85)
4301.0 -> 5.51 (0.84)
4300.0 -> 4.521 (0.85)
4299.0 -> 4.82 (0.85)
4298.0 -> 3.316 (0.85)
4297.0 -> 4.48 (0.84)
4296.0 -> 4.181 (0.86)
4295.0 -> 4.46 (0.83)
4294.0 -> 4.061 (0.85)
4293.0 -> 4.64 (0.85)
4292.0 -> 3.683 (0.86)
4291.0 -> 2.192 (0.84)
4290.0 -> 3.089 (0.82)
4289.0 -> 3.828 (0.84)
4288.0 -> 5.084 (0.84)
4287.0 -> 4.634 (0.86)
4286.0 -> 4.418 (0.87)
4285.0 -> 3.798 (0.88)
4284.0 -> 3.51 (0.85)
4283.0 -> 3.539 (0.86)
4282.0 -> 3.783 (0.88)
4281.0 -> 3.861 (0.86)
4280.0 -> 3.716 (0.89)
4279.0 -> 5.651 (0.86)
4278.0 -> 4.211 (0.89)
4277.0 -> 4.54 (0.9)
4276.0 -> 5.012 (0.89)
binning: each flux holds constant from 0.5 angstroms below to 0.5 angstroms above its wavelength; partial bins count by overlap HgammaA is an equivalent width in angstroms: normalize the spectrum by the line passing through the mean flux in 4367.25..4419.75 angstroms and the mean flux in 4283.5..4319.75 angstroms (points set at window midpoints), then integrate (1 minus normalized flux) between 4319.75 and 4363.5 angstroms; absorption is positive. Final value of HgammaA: 3.2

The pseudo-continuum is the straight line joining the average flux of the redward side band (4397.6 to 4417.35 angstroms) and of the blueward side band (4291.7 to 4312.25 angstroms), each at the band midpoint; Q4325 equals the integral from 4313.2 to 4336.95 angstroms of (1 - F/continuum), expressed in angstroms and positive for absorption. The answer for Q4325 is 2.2 angstroms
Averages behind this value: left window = 3.99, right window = 4.12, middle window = 3.65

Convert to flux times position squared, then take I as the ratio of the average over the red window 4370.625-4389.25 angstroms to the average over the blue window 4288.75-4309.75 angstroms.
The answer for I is 1.22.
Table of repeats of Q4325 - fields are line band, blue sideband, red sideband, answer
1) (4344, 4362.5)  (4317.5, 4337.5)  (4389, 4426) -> -2.3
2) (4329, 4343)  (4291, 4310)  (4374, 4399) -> 1.7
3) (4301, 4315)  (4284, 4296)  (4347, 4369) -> 0.8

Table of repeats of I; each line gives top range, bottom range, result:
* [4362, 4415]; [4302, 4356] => 1.21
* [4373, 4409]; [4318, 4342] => 1.23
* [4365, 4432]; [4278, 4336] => 1.18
